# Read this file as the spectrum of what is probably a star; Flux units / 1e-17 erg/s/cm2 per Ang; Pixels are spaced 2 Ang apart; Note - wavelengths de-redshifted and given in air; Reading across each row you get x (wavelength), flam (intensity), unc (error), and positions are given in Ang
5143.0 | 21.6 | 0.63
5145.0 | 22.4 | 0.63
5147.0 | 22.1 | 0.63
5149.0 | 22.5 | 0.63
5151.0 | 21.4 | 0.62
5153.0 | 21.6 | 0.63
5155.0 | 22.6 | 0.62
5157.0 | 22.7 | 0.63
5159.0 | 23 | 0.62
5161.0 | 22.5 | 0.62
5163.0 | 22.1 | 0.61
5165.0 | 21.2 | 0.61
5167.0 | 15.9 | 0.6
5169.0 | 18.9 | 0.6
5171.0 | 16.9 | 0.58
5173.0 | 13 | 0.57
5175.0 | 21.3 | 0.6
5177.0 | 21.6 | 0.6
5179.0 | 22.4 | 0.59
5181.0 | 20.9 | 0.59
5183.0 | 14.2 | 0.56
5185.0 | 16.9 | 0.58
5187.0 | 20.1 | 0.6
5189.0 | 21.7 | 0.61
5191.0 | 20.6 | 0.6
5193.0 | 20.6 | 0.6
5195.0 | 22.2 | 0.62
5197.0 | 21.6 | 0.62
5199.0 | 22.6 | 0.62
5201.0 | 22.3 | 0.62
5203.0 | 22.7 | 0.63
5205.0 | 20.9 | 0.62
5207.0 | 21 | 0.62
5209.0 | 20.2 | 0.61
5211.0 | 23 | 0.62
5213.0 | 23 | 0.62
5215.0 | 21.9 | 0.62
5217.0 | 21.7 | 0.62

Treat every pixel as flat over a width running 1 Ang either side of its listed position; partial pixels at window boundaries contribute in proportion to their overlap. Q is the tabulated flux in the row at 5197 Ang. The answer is 21.6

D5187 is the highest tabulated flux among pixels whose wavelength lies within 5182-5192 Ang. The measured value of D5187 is 21.7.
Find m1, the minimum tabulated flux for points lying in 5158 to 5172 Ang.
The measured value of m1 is 15.9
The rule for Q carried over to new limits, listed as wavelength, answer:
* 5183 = 14.2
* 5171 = 16.9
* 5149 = 22.5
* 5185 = 16.9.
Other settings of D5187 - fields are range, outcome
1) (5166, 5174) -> 18.9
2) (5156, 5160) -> 23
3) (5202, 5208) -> 22.7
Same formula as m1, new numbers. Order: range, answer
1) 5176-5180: 21.6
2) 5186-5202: 20.1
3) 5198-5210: 20.2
